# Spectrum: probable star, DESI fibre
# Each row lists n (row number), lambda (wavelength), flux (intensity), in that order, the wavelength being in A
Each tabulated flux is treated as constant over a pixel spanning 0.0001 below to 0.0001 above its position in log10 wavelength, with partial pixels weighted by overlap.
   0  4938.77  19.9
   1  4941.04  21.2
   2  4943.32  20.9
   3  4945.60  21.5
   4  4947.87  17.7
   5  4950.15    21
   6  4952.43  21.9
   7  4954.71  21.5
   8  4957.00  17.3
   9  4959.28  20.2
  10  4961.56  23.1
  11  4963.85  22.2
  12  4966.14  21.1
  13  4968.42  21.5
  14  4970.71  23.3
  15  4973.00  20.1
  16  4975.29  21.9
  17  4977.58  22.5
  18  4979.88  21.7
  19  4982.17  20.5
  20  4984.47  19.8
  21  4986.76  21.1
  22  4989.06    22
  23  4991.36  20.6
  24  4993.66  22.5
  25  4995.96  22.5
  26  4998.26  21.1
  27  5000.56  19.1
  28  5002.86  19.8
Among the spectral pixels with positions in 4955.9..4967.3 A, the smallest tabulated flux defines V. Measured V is 17.3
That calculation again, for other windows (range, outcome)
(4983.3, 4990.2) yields 19.8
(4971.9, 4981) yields 20.1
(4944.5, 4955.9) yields 17.7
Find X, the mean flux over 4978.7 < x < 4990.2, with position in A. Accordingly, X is 21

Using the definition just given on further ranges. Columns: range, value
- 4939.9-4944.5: 21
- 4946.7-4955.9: 20.5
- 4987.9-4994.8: 21.7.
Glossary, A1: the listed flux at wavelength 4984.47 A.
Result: 19.8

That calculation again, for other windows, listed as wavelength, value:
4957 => 17.3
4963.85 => 22.2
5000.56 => 19.1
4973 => 20.1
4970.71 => 23.3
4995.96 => 22.5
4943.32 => 20.9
